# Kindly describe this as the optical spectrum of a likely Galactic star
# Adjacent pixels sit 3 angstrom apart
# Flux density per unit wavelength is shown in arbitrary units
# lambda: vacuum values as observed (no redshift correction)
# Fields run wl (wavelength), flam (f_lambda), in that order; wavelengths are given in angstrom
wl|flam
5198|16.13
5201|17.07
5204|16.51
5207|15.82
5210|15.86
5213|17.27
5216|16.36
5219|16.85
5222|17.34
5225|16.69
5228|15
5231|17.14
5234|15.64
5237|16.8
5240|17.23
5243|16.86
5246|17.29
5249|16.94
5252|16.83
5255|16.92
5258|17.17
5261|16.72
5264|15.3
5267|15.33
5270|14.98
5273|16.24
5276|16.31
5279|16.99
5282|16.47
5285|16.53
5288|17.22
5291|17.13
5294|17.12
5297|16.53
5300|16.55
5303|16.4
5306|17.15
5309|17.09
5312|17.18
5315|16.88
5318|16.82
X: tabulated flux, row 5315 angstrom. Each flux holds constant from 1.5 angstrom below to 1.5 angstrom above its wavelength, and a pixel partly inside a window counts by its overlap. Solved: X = 16.88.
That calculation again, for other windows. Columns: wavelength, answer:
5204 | 16.51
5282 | 16.47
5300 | 16.55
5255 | 16.92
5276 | 16.31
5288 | 17.22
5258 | 17.17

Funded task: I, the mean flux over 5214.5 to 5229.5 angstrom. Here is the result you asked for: 16.4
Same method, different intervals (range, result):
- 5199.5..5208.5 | 16.5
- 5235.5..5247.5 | 17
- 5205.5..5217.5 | 16.3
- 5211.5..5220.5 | 16.8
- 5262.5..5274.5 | 15.5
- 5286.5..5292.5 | 17.2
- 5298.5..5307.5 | 16.7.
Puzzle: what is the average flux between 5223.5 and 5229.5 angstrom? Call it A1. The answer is 15.8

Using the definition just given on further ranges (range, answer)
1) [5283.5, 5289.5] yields 16.9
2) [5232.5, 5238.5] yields 16.2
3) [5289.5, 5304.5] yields 16.7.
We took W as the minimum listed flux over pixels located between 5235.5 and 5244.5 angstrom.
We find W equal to 16.8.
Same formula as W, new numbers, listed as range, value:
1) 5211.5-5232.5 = 15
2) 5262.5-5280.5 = 14.98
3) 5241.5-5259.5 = 16.83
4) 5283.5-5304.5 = 16.4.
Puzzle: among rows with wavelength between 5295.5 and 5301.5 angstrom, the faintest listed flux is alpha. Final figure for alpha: 16.53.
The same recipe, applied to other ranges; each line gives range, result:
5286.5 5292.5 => 17.13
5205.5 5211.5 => 15.82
